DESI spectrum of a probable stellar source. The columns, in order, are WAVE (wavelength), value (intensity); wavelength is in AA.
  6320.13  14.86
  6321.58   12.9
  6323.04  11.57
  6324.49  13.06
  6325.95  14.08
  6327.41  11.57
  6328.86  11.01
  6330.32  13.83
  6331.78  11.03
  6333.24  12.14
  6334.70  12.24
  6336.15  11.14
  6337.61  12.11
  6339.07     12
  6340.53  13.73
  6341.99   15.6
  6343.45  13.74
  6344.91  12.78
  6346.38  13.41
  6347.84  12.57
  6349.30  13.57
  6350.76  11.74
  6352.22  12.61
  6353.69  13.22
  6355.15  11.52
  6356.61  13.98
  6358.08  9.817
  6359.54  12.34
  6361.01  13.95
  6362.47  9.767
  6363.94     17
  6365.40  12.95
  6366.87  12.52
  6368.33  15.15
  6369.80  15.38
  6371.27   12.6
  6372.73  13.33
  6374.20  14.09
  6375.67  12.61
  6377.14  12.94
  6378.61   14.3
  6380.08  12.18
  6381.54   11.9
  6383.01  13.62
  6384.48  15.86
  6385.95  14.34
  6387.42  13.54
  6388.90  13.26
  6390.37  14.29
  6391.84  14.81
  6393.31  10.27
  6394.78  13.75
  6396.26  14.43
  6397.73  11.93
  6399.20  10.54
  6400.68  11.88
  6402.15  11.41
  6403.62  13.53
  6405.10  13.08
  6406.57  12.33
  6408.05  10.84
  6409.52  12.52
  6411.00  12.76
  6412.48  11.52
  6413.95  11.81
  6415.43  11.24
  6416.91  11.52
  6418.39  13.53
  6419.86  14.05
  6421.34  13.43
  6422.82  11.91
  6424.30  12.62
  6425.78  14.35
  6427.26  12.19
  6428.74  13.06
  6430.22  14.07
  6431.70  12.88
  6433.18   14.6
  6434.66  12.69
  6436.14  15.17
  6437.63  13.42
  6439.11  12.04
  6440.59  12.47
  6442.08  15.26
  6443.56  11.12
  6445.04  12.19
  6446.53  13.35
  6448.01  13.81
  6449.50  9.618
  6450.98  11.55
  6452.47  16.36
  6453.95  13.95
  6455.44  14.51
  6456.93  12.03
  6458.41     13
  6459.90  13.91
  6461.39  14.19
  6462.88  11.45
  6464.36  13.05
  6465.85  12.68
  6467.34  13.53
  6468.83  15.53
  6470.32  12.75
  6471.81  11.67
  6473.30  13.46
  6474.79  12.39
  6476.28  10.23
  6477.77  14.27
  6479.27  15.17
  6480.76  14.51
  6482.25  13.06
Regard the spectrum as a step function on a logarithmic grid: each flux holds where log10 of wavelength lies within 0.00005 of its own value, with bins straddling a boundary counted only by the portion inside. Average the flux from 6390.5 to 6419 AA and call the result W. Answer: 12.3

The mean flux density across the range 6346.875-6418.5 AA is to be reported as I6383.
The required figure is 12.9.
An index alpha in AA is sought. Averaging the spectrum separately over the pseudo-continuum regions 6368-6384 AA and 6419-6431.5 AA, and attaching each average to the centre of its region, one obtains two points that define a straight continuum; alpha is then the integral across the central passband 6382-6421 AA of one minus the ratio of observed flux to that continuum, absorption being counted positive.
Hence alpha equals 1.6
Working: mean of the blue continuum 13.5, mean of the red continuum 13.2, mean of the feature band 12.8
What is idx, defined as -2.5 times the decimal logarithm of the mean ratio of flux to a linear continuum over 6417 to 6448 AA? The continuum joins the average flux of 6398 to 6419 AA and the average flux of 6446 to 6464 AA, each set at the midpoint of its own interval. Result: -0.051 mag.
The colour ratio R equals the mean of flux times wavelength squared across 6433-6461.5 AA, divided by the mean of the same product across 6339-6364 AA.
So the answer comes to 1.06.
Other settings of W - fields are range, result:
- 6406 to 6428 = 12.4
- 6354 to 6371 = 13.1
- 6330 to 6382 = 12.9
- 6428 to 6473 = 13.2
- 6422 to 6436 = 13.2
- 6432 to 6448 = 13.2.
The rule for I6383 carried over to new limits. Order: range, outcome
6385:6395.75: 13.5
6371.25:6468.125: 13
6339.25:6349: 13.5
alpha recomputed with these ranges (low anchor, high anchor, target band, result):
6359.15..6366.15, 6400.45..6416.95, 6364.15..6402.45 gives -1.8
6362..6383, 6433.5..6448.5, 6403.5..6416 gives 1.1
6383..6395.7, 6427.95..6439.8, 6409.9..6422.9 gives 1.1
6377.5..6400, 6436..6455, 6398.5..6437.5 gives 1.4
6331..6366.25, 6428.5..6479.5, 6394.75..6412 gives 0.8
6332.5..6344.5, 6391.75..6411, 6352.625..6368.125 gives -0.1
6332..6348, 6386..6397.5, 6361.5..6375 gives -0.5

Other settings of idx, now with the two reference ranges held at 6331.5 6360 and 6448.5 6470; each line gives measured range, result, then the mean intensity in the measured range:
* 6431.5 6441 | -0.02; 13.4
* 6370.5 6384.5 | -0.04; 13.2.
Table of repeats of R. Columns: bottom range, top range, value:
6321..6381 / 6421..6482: 1.06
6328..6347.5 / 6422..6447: 1.07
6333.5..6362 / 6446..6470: 1.08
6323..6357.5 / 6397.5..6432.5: 1.01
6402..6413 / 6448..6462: 1.09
